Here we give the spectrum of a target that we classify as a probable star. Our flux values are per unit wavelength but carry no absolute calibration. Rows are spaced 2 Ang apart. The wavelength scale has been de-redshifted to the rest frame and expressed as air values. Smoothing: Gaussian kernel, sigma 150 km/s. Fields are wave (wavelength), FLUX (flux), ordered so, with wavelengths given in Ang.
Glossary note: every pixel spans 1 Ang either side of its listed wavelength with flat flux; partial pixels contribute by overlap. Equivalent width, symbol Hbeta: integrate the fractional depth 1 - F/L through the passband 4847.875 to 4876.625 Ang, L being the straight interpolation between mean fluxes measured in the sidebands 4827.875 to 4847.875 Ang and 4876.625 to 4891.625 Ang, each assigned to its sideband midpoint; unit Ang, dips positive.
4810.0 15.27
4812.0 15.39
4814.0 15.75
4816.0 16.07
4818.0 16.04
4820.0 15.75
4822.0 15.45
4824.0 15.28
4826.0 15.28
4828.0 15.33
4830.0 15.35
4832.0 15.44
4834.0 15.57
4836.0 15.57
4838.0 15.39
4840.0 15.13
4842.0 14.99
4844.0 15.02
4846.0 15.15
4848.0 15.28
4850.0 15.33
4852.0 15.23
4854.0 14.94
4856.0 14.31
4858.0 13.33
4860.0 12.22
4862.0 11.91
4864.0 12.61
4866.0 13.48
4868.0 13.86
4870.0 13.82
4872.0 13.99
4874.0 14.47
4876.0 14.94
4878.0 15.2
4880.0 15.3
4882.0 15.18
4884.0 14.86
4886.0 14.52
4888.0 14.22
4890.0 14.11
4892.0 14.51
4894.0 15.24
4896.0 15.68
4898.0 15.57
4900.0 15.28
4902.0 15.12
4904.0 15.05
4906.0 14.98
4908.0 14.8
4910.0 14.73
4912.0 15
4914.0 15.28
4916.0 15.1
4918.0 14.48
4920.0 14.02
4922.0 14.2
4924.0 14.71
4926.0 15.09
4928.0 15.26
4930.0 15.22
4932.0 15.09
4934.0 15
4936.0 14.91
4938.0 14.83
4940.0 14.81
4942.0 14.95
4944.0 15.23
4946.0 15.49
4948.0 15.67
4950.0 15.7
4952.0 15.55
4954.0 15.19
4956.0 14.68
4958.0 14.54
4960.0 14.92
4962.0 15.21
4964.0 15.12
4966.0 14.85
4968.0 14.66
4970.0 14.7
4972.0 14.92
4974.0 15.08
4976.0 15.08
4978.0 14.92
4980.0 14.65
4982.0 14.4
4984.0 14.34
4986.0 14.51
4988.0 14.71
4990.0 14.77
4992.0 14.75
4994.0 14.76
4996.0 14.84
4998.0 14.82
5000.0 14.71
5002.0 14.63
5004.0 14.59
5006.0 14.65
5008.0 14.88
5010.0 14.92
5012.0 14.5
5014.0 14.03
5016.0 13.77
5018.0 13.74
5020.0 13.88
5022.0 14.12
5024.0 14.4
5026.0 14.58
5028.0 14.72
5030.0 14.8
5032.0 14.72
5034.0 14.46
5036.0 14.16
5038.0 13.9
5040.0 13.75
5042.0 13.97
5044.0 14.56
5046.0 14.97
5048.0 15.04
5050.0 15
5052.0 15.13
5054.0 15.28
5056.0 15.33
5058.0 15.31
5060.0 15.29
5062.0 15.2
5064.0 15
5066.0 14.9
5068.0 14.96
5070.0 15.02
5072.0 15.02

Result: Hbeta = 2.1 Ang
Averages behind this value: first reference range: 15.3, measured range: 13.9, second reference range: 14.8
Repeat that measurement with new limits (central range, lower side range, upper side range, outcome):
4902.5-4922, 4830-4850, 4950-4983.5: 0.36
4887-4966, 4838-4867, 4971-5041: -3.31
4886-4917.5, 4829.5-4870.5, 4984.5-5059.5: -0.98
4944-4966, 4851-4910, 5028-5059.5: -0.95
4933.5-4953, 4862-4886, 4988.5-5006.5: -0.95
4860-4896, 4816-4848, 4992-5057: 2.28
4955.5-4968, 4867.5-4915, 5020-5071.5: -0.08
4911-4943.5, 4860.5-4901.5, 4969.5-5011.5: -0.72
